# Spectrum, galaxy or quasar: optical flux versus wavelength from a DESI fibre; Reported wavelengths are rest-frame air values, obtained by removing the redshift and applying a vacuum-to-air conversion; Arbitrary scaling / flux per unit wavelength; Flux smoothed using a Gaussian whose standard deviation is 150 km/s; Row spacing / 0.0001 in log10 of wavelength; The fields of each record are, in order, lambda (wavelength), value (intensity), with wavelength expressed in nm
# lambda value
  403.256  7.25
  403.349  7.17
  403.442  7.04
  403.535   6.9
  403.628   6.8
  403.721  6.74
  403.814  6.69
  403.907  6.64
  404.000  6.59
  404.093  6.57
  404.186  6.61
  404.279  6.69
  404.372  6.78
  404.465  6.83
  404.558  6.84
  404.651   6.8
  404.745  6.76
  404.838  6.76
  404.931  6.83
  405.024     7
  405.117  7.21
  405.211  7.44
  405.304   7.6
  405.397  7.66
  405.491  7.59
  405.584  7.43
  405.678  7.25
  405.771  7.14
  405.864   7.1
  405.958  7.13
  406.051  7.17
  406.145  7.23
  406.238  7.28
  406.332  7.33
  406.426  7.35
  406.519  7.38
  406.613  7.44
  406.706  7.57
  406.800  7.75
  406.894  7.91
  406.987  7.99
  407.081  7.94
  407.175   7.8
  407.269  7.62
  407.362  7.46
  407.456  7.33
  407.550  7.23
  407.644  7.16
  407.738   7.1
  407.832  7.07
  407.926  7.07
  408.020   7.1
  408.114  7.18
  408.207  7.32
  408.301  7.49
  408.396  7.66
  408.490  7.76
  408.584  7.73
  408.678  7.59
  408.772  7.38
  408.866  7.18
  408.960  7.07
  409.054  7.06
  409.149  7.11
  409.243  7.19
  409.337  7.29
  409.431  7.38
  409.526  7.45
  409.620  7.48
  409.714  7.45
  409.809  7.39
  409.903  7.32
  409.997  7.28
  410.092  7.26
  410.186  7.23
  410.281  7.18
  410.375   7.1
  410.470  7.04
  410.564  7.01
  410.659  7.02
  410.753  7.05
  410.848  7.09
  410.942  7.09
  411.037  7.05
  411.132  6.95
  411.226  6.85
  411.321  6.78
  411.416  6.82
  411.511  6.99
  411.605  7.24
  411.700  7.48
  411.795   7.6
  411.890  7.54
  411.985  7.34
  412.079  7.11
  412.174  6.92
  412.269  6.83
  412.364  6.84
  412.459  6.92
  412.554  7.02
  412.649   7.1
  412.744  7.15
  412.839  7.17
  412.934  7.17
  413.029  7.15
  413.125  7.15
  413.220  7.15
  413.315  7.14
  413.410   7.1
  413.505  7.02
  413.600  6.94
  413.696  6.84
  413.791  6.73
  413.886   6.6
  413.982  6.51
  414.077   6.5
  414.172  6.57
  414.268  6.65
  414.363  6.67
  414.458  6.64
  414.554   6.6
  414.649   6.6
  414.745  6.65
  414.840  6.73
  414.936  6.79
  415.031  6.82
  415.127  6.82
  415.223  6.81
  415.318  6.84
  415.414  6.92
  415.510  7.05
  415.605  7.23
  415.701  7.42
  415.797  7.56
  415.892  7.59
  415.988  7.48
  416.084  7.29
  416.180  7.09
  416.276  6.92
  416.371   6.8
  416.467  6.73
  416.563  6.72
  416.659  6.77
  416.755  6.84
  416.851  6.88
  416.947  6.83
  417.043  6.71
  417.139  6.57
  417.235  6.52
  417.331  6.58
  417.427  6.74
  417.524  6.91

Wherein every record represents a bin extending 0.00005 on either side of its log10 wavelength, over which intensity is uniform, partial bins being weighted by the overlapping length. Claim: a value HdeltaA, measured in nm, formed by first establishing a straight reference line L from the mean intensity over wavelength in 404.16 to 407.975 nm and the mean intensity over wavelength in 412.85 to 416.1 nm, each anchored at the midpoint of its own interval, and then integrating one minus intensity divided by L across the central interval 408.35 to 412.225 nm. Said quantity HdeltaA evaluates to -0.07 nm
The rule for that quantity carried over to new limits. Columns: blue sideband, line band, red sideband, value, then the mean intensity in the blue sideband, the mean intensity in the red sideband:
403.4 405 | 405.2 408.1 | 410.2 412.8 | -0.226 nm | 6.76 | 7.08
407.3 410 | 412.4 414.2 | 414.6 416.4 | 0.044 nm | 7.32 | 7.03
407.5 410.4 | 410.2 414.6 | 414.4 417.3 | 0.071 nm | 7.3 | 6.91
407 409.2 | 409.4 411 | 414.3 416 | 0.005 nm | 7.37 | 6.95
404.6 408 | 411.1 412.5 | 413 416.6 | -0.004 nm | 7.33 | 6.92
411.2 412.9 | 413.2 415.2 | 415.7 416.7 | 0.097 nm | 7.1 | 7.11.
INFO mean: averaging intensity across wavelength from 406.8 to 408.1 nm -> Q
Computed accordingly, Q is 7.45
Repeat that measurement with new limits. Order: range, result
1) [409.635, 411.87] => 7.15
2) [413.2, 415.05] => 6.76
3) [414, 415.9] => 6.86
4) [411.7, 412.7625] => 7.14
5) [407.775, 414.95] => 7.09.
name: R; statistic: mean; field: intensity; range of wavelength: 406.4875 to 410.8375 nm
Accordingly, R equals 7.36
